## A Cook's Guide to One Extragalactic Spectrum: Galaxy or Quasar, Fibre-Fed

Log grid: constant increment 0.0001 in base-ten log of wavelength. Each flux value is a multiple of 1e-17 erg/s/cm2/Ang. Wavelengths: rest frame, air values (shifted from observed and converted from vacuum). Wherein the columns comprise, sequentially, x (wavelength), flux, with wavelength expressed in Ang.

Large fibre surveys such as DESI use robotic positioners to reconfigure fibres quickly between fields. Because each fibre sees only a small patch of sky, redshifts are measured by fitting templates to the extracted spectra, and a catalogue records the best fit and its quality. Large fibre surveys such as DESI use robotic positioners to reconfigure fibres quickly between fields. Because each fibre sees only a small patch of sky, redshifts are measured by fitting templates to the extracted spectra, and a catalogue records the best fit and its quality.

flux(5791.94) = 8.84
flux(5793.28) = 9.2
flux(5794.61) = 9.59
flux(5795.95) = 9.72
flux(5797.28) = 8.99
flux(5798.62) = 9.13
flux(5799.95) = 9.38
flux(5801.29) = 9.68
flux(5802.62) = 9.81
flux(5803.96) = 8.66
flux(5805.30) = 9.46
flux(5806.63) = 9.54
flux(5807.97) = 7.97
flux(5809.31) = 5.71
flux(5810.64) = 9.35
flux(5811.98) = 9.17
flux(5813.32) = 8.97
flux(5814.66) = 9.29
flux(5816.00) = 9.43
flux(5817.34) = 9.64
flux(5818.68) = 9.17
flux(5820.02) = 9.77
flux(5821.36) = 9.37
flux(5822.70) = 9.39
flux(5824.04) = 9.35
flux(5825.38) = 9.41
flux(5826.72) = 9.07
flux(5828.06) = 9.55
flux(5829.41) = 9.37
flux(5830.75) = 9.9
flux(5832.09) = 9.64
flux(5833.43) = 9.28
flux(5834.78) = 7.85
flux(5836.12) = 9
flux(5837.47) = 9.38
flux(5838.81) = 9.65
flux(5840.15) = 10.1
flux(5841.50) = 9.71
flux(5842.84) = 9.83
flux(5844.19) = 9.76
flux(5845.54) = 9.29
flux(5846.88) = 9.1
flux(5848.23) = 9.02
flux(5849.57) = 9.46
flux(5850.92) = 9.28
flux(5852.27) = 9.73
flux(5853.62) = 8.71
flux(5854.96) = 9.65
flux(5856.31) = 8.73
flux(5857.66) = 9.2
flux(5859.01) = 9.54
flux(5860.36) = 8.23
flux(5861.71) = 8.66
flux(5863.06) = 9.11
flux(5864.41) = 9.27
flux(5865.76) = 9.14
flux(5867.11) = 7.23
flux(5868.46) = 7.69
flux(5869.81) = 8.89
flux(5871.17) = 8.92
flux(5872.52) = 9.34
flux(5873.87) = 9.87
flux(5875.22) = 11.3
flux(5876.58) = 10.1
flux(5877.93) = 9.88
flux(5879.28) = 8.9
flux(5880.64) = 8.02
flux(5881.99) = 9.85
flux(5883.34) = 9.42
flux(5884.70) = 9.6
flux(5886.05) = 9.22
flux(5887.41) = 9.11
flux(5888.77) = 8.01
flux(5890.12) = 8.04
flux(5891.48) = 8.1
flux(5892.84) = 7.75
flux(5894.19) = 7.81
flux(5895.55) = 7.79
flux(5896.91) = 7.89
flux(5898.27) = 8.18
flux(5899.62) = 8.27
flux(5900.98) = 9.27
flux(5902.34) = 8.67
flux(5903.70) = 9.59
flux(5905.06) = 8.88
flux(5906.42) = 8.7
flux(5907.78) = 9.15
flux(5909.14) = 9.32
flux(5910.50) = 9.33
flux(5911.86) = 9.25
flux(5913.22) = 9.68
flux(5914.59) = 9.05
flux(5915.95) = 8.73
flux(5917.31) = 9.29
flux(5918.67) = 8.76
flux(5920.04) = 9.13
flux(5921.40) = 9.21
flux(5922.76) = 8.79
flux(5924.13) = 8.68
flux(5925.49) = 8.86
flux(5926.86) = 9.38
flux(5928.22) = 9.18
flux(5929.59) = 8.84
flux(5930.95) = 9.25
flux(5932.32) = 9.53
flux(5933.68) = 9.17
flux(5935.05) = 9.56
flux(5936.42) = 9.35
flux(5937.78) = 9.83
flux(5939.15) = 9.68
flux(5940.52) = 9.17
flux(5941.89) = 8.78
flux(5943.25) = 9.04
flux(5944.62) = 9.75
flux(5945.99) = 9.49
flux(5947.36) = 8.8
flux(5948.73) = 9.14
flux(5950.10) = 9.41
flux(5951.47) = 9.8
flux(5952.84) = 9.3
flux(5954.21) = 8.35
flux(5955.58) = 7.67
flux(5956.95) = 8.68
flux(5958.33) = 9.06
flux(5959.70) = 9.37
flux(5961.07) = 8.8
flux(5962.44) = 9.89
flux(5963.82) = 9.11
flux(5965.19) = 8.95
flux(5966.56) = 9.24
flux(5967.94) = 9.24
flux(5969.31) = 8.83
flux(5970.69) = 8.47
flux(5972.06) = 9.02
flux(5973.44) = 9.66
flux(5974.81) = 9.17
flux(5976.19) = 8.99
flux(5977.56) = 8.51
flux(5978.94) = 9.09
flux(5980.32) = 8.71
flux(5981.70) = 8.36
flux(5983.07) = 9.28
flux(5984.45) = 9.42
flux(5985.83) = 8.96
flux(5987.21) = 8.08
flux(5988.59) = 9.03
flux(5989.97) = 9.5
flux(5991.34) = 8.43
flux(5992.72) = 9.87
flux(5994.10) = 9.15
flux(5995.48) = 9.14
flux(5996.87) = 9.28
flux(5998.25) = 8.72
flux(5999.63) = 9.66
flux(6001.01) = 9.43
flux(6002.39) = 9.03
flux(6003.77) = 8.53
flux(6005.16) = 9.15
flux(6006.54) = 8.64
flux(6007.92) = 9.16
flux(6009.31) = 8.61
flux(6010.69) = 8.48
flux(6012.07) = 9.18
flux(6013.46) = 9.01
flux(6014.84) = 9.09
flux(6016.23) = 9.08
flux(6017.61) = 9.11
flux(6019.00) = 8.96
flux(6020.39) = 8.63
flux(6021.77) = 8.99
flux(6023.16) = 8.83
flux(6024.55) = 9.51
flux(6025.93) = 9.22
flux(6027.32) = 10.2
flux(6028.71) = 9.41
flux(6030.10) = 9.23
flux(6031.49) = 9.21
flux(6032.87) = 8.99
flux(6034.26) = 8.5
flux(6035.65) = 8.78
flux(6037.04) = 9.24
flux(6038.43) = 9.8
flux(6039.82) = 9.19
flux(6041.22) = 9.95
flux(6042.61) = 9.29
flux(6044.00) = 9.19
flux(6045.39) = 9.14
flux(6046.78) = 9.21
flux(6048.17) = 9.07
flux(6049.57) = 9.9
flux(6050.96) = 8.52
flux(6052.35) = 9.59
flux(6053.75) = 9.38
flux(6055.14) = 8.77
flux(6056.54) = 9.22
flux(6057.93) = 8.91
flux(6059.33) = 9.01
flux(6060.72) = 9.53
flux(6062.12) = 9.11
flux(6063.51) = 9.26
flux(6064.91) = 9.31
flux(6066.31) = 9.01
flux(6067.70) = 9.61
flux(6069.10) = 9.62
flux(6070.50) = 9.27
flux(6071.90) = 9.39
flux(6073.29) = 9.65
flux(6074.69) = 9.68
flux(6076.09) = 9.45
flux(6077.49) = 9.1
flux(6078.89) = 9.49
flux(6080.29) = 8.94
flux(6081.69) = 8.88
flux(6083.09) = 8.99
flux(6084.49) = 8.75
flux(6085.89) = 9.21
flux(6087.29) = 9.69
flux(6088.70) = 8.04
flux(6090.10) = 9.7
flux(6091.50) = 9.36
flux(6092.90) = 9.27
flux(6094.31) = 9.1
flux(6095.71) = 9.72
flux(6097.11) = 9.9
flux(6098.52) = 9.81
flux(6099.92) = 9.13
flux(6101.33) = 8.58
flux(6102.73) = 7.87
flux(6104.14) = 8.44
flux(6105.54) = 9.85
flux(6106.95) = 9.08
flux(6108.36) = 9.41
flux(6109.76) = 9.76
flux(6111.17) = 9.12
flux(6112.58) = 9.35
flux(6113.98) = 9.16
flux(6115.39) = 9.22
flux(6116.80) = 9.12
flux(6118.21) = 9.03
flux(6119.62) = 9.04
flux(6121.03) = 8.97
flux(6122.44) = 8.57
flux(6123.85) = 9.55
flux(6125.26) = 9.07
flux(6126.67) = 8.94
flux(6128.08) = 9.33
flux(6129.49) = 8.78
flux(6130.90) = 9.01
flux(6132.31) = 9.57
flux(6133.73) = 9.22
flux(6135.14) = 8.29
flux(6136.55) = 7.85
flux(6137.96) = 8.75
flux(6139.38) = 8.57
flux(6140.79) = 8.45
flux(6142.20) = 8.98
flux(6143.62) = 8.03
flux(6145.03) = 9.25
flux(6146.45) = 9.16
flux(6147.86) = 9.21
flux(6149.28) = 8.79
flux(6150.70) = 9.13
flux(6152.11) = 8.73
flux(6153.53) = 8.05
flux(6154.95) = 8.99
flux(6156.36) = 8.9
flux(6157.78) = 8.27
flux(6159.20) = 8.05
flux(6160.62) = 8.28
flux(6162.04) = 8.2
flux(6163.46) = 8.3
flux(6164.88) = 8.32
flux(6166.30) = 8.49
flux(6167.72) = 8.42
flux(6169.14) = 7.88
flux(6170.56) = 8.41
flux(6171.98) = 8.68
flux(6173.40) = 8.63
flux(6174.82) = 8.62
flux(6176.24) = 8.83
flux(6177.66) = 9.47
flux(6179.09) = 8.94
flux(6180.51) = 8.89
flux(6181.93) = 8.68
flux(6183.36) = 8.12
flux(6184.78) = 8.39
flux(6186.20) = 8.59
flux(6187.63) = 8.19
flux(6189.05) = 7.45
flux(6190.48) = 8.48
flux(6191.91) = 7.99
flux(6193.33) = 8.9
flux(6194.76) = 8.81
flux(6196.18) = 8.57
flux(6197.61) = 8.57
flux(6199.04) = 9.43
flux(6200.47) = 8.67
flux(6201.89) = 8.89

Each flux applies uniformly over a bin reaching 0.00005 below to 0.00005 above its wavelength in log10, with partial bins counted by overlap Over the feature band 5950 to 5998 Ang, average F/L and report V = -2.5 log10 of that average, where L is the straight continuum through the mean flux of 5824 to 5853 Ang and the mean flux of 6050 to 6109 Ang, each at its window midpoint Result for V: 0.03 mag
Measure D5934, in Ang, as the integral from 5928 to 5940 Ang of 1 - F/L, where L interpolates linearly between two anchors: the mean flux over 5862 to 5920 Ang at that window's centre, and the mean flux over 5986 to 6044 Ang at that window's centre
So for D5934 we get -0.5 Ang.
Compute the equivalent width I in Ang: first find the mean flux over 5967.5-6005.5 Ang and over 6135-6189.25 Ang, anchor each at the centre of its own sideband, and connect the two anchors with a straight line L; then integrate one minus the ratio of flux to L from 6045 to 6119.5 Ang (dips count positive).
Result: -3.8 Ang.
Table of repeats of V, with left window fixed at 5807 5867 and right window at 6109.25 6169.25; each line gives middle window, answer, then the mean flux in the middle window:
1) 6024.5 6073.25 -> -0.04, 9.28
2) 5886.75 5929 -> 0.04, 8.77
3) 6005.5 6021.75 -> 0.00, 8.92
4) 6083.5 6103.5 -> -0.04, 9.15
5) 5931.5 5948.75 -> -0.03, 9.34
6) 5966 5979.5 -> 0.00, 9.02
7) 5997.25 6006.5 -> -0.01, 9.07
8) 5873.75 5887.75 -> -0.05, 9.57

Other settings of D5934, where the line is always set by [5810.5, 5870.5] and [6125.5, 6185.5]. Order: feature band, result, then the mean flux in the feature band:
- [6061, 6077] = -1.1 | 9.4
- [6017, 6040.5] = -0.7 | 9.17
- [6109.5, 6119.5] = -0.5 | 9.21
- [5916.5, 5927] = 0.1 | 8.99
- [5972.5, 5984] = 0.0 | 8.98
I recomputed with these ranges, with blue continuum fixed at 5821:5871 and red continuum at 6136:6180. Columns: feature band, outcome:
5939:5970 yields -0.4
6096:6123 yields -1.4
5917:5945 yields -0.6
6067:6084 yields -1.1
